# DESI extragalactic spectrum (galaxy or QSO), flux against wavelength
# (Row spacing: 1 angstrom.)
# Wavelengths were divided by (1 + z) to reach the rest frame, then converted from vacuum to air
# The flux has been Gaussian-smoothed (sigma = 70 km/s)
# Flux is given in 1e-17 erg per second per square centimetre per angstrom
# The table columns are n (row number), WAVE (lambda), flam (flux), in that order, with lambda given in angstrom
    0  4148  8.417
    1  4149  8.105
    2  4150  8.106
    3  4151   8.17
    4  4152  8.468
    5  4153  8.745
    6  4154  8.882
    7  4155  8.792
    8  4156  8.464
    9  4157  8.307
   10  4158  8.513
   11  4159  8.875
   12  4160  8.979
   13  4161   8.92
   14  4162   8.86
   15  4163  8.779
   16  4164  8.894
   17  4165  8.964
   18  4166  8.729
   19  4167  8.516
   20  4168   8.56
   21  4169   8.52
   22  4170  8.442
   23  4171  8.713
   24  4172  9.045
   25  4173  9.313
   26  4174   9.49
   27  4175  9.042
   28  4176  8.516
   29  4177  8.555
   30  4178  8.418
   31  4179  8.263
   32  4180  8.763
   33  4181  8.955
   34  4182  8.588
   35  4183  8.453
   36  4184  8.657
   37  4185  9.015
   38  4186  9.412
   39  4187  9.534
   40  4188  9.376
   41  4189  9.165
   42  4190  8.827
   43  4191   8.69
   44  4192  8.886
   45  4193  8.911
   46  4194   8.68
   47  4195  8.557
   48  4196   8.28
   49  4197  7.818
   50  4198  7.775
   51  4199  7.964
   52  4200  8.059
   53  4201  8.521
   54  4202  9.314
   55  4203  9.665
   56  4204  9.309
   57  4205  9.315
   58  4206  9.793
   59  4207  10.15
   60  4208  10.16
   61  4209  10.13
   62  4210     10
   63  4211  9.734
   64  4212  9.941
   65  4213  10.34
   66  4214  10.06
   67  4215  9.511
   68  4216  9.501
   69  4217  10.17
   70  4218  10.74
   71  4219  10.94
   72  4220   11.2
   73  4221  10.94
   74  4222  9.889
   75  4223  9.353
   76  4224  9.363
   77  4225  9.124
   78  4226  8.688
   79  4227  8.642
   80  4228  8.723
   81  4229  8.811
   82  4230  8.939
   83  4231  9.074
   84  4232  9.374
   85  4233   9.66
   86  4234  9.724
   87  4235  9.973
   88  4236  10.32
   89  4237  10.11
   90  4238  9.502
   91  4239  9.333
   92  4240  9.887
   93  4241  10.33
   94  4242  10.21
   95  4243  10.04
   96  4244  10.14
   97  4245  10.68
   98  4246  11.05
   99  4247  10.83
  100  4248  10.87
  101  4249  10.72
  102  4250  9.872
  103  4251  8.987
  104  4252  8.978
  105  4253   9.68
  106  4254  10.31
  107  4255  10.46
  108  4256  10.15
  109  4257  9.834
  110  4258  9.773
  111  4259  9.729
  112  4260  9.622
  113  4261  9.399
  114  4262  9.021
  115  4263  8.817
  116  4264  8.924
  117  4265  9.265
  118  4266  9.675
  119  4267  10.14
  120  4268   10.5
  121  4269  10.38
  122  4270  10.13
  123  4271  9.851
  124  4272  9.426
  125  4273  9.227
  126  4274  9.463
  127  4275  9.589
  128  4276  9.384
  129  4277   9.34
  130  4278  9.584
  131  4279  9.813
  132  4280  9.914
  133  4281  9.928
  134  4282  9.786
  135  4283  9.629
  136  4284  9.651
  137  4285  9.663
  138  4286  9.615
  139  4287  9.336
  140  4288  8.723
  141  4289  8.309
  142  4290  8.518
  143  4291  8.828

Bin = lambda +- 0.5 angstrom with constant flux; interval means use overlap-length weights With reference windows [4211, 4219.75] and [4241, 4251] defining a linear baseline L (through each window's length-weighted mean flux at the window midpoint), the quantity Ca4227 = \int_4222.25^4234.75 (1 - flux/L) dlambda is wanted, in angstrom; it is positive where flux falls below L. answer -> 1.4 angstrom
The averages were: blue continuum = 10.2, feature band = 9.16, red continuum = 10.4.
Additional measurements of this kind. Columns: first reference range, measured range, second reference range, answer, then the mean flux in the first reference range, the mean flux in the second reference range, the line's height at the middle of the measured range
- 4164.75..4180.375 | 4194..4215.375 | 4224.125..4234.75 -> -0.7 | 8.74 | 9.11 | 8.95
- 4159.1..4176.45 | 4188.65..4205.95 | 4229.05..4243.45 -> 0.9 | 8.84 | 9.72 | 9.22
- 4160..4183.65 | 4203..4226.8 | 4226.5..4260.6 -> -1.3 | 8.76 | 9.83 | 9.4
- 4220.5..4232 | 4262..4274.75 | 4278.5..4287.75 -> -0.1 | 9.24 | 9.68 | 9.56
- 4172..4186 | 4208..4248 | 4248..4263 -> -2.0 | 8.8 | 9.76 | 9.42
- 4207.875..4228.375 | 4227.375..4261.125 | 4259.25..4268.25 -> -0.8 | 9.87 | 9.46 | 9.64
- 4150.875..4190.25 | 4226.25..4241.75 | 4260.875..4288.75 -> -0.4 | 8.79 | 9.57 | 9.26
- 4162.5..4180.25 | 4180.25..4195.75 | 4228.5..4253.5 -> 0.2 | 8.75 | 9.88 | 9.02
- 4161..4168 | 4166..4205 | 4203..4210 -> 2.2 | 8.78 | 9.81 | 9.3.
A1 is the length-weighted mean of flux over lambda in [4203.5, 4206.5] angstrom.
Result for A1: 9.47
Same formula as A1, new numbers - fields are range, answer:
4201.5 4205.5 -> 9.4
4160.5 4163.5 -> 8.85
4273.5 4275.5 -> 9.53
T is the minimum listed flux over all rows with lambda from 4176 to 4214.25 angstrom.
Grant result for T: 7.775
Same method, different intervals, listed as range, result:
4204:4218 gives 9.309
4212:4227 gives 8.642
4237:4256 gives 8.978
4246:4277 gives 8.817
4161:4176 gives 8.442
